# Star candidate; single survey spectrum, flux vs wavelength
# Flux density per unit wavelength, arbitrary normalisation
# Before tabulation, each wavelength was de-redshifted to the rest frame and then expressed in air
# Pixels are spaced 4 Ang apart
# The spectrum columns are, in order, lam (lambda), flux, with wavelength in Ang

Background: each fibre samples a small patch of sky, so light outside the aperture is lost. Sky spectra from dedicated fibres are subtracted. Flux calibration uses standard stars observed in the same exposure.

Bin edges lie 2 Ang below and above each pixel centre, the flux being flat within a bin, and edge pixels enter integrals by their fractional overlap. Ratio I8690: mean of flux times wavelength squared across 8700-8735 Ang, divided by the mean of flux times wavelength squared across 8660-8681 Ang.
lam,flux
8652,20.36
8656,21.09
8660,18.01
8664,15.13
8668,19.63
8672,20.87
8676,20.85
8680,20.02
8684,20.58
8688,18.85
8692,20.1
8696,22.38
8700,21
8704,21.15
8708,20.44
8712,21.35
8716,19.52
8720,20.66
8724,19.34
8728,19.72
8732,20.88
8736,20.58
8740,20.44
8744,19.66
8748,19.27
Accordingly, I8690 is 1.1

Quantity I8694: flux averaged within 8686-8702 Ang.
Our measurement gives 20.6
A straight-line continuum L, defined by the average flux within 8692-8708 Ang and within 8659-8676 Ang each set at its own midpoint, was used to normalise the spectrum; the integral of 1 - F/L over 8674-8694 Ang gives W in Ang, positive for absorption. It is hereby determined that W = -0.1 Ang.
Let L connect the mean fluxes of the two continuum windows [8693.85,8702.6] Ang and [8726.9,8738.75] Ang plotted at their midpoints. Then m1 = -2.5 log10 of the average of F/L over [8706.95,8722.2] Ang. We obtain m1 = 0.03 mag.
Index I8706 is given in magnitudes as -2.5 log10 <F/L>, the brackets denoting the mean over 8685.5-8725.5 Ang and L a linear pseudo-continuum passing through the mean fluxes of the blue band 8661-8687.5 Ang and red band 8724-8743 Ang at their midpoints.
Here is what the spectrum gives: -0.03 mag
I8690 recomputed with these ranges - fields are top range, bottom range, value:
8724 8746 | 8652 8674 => 1.08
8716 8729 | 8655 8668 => 1.11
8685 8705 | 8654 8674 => 1.10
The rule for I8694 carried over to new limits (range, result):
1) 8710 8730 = 20.1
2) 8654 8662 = 19.6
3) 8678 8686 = 20.3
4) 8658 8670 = 17.6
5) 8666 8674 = 20.2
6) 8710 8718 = 20.4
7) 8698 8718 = 20.7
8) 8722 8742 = 20.2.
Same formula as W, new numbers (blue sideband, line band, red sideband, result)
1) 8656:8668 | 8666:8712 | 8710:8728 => -4.0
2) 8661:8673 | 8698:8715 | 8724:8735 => -1.2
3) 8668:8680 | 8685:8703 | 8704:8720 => -0.1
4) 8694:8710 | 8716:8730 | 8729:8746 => 0.6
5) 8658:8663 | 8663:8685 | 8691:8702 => -0.9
